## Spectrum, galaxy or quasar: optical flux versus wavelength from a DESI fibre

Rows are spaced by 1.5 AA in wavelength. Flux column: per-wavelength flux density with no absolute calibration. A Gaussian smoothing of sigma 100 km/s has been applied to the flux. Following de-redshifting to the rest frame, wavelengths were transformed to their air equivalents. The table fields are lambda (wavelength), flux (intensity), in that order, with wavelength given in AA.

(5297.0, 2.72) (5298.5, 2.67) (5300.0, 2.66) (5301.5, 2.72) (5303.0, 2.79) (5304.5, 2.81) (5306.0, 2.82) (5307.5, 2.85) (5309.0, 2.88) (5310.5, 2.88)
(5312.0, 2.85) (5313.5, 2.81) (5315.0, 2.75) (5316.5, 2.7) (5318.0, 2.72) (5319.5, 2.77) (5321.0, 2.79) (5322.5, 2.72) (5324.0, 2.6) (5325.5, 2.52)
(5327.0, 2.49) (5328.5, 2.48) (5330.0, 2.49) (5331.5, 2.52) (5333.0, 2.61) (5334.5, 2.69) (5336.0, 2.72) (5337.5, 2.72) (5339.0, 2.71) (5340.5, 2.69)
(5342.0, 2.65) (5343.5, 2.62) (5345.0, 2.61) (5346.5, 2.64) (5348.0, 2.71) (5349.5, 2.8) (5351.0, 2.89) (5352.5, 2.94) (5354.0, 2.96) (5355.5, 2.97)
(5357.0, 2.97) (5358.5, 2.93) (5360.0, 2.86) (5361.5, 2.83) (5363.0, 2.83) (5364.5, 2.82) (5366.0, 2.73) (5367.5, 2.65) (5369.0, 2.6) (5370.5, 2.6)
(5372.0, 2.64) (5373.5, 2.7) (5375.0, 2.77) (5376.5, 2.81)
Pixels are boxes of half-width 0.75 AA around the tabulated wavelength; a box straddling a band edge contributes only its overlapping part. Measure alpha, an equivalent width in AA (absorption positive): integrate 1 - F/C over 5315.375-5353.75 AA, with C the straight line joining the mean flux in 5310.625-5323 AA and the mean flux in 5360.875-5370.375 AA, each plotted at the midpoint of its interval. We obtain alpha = 1.1 AA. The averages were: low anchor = 2.77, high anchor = 2.73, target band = 2.68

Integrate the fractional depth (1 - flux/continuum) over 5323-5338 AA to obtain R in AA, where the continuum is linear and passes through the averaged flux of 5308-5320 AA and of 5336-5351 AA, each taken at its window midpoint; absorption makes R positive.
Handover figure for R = 0.9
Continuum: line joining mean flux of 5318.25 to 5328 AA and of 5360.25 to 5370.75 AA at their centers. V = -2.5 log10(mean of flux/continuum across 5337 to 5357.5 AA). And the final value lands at -0.031 mag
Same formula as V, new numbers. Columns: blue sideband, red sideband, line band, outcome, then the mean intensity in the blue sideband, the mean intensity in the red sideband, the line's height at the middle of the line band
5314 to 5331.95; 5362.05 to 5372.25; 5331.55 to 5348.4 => 0.00 mag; 2.63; 2.7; 2.66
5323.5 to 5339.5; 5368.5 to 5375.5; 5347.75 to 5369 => -0.08 mag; 2.59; 2.66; 2.64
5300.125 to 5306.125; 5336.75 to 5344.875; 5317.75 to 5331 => 0.04 mag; 2.77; 2.67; 2.71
